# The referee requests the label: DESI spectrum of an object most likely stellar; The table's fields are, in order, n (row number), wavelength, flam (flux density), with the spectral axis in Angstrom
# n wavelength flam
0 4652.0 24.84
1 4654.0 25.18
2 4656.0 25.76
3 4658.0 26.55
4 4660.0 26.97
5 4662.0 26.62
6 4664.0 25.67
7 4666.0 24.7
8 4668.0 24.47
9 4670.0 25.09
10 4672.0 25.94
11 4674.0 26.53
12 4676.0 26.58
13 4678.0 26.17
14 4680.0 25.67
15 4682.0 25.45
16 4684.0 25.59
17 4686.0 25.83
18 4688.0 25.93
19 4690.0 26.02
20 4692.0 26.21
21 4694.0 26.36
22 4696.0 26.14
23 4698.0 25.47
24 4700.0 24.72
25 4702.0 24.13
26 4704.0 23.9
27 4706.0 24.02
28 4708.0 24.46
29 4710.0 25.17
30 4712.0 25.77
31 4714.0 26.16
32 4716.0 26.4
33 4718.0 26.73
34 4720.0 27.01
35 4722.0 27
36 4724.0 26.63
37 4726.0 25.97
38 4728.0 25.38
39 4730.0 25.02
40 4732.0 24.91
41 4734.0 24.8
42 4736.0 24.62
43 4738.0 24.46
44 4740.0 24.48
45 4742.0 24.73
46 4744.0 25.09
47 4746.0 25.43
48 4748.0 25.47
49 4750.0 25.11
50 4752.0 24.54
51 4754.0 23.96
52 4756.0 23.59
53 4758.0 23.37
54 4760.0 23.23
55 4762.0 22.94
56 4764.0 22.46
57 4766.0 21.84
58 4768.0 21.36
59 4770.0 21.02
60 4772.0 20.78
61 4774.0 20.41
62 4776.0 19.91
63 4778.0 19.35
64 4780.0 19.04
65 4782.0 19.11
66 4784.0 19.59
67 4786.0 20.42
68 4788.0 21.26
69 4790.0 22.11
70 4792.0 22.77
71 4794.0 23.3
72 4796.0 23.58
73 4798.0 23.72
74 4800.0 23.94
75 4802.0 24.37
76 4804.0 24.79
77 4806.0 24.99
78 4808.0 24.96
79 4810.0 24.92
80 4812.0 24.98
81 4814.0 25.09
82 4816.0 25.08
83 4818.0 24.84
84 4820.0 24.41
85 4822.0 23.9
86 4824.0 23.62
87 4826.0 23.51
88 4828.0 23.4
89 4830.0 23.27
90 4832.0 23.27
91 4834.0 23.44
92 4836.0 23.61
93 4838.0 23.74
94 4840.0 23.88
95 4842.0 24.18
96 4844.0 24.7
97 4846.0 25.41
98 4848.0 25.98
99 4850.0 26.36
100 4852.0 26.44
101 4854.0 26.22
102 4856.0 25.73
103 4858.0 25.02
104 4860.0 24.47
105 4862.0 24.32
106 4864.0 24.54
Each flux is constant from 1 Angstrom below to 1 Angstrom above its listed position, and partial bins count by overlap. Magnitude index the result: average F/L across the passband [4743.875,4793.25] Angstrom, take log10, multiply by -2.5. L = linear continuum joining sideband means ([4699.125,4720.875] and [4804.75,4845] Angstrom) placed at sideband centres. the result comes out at 0.12 mag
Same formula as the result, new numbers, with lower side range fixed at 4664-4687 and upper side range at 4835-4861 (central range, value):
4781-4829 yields 0.078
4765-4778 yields 0.215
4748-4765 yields 0.071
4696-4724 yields 0.000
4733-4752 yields 0.023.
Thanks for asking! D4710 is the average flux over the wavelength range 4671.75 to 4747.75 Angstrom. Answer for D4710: 25.5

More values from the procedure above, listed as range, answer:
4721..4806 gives 23.3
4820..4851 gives 24.2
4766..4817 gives 22.4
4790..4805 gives 23.7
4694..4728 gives 25.6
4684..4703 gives 25.6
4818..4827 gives 24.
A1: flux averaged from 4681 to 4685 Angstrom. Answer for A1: 25.5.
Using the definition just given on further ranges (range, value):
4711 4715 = 26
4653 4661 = 26.1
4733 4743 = 24.6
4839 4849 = 24.8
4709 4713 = 25.5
